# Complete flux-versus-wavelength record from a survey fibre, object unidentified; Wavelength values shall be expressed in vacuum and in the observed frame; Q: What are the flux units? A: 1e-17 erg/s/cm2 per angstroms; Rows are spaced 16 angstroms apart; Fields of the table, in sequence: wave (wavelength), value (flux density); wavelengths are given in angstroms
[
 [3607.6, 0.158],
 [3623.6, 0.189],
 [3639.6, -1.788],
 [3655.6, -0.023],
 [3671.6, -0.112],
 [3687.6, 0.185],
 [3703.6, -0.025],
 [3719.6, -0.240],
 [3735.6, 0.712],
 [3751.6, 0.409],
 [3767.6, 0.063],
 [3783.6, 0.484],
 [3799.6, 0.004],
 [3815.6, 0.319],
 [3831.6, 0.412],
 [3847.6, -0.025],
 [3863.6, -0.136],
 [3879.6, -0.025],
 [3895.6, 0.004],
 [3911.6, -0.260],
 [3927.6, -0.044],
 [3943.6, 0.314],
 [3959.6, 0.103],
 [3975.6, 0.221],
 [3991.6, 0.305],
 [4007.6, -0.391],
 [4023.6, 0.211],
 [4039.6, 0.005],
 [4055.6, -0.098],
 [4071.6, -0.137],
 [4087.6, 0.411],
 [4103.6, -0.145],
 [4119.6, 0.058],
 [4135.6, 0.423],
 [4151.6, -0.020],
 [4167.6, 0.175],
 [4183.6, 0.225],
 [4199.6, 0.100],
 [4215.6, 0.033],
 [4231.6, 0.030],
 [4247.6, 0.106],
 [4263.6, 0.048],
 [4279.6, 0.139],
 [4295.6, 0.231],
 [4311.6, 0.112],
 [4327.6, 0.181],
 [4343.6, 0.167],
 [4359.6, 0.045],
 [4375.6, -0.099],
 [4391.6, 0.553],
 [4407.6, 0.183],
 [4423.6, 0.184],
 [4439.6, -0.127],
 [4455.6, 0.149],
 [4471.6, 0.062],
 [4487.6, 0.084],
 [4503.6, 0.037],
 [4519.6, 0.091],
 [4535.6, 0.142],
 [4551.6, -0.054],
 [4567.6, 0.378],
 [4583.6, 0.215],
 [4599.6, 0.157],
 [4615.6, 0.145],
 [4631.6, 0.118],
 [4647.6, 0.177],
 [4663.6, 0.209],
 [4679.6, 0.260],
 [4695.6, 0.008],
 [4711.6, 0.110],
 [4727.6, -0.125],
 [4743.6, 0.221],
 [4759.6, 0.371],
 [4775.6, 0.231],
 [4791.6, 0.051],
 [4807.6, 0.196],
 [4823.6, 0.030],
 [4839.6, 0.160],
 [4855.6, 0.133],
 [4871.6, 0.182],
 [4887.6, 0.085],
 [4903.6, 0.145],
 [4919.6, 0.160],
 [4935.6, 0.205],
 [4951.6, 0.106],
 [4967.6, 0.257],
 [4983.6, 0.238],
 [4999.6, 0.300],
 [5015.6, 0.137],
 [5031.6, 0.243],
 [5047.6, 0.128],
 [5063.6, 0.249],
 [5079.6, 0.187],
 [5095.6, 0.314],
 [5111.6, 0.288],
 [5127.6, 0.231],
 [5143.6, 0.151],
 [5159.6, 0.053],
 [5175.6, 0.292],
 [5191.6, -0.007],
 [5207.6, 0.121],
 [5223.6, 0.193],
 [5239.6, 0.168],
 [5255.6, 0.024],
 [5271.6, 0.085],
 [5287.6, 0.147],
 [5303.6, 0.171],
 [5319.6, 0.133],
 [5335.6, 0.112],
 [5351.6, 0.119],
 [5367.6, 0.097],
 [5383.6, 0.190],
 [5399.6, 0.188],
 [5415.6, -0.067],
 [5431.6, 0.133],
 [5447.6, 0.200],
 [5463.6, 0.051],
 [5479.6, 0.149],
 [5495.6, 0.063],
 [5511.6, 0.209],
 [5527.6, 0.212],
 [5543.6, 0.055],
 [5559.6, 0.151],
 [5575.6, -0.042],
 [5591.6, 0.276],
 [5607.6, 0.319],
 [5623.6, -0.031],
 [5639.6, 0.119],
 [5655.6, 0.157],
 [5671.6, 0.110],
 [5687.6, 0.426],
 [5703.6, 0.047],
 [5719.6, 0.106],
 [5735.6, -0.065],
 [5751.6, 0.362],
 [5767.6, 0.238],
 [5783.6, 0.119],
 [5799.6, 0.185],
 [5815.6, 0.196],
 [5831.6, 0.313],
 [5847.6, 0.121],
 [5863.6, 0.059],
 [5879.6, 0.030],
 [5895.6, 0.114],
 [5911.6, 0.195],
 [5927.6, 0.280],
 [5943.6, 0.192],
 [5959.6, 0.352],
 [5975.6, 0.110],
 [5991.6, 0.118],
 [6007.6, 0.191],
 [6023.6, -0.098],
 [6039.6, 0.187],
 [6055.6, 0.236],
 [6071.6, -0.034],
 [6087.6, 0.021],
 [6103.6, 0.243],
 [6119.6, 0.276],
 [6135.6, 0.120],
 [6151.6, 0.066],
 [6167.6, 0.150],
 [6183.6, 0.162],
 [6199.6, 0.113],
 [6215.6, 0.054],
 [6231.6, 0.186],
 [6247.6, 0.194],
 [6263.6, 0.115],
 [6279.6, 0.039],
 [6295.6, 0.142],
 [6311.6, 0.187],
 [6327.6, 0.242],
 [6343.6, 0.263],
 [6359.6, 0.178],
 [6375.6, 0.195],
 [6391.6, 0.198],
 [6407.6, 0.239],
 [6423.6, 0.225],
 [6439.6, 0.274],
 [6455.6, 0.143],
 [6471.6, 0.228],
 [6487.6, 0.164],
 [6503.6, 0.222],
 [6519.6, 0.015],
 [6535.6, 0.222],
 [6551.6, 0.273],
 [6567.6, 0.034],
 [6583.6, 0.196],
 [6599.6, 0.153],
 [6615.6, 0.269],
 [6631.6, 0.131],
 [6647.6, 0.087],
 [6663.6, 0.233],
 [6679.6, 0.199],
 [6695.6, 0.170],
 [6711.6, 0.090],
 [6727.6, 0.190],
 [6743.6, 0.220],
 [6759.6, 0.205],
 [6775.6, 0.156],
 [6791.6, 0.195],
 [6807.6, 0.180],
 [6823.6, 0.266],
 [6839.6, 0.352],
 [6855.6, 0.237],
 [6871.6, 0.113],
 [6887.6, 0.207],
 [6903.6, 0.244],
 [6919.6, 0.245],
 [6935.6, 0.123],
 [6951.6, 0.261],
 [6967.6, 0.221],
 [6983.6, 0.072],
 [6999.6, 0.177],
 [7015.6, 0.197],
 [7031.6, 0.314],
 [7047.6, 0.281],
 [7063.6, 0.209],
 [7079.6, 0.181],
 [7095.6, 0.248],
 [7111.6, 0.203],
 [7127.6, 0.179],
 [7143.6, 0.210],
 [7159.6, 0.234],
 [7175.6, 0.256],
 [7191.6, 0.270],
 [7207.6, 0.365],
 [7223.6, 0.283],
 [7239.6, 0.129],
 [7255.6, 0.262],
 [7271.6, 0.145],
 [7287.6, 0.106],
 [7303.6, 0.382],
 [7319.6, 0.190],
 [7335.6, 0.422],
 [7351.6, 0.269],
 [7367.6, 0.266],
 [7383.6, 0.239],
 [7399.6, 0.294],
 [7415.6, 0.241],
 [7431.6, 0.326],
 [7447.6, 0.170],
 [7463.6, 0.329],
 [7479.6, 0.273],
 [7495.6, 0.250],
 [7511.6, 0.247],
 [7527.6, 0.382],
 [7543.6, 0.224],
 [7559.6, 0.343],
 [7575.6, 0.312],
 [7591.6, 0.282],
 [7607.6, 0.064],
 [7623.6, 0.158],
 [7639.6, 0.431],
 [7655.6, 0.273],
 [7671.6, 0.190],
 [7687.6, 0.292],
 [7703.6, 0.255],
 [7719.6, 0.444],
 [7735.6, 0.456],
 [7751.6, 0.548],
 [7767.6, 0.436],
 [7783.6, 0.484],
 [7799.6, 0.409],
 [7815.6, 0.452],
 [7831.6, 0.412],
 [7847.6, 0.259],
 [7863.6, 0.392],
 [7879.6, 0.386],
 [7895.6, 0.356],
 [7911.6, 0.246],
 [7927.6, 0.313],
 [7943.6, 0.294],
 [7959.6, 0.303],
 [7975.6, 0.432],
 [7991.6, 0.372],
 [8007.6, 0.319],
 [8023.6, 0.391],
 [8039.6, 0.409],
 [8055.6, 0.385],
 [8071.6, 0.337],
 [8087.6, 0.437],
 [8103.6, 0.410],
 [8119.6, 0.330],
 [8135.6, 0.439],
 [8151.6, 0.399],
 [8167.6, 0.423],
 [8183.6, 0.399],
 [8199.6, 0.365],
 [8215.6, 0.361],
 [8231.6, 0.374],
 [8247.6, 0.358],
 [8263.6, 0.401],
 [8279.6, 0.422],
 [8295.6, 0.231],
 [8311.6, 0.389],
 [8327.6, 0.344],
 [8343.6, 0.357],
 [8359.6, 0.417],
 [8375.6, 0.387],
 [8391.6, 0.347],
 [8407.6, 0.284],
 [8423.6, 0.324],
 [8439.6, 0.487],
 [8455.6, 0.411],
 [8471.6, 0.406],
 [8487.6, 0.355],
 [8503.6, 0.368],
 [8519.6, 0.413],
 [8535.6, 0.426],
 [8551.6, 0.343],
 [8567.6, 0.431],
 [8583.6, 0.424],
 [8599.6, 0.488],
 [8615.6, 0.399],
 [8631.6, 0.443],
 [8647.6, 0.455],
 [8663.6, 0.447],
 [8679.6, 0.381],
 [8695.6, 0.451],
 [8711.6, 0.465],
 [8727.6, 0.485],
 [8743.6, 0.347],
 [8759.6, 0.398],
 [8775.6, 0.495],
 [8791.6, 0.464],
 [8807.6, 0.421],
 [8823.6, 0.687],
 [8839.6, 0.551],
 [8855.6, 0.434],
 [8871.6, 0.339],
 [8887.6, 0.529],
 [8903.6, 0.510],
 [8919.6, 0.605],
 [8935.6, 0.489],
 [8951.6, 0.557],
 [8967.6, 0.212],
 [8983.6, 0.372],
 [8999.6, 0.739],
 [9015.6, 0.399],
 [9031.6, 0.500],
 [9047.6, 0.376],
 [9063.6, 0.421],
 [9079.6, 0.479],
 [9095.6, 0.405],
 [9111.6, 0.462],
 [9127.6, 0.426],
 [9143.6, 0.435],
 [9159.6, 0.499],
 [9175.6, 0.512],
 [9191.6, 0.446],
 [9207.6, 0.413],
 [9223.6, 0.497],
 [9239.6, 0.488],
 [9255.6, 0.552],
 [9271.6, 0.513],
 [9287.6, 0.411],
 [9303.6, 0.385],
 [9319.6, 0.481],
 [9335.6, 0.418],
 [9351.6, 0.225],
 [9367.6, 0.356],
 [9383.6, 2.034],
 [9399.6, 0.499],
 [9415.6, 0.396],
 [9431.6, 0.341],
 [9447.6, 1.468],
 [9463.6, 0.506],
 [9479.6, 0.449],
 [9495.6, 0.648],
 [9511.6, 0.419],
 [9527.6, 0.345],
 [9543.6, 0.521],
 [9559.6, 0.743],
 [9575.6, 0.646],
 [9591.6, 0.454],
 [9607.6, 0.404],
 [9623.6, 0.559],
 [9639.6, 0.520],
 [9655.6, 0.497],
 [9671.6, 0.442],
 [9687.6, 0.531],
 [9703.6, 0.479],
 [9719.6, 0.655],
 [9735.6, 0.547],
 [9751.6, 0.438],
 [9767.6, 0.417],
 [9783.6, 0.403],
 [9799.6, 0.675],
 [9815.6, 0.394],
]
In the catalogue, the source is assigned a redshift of 0.93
